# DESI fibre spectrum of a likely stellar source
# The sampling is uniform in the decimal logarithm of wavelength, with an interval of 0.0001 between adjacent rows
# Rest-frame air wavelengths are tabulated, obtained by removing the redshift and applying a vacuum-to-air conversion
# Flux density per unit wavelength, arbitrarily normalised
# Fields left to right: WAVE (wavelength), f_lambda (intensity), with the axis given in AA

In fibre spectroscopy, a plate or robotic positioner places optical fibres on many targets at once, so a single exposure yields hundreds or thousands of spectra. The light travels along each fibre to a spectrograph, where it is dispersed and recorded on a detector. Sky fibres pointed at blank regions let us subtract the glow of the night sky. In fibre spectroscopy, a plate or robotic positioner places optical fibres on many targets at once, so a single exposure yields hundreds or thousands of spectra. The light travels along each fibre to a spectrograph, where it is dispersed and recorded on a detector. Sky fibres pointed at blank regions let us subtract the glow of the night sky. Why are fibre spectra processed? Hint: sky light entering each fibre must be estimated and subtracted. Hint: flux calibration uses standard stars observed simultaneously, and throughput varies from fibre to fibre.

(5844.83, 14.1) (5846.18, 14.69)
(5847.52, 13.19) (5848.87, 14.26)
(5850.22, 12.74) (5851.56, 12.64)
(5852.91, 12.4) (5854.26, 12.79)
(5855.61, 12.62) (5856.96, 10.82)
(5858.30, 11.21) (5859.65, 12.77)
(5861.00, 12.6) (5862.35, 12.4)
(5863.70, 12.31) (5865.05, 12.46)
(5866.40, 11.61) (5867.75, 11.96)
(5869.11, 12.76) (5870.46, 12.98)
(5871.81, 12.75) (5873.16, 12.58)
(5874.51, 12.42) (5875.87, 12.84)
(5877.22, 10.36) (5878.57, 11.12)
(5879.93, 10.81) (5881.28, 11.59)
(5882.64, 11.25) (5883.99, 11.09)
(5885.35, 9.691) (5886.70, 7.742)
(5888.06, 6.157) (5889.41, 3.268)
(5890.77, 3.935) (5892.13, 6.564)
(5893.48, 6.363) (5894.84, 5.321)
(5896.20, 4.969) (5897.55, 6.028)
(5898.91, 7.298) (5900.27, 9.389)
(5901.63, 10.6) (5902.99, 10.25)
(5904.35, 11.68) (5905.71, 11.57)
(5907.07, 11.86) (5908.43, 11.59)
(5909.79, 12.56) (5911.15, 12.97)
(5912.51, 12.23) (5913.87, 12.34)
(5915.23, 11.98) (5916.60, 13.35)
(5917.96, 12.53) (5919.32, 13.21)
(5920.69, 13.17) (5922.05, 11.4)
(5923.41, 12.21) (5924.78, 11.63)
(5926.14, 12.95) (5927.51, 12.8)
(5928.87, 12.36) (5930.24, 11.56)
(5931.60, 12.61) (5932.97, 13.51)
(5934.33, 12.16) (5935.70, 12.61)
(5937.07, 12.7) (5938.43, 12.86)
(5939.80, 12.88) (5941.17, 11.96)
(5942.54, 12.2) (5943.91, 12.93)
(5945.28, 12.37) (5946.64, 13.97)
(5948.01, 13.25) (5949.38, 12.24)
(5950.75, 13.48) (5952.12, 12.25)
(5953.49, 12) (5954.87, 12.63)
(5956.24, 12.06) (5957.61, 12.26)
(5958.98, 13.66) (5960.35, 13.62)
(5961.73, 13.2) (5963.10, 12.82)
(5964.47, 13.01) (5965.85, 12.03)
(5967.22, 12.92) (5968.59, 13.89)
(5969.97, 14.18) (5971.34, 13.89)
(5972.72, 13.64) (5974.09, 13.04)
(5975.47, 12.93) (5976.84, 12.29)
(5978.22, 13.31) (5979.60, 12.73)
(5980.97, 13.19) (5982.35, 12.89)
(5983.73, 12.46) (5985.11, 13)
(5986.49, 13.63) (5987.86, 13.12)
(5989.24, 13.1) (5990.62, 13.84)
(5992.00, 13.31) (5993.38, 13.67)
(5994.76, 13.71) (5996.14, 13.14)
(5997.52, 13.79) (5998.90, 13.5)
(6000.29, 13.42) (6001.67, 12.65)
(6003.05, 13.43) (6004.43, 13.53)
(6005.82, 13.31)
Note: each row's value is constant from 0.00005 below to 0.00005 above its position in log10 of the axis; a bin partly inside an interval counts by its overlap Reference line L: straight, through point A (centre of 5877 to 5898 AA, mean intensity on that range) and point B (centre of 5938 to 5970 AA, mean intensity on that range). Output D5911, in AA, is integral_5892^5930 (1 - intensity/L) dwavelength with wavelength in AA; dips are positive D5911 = -4.4 AA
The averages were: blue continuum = 7.86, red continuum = 12.8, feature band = 10.8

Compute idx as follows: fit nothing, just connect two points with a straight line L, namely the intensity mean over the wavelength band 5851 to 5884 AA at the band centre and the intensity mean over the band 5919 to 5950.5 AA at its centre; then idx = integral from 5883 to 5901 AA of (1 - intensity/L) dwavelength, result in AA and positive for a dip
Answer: 7.9 AA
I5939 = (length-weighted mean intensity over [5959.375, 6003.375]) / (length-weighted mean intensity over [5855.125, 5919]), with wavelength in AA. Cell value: 1.25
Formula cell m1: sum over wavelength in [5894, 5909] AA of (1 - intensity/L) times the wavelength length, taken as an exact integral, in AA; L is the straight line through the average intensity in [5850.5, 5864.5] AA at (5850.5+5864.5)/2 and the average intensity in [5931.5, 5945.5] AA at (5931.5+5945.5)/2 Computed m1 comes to 4.1 AA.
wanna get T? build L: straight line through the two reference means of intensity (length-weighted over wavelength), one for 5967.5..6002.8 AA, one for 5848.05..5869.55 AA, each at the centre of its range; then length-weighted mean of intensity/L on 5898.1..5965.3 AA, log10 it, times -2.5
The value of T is 0.05 mag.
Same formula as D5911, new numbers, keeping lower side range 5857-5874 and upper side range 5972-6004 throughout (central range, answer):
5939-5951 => 0.1 AA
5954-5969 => 0.1 AA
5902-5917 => 0.8 AA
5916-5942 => 0.5 AA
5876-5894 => 5.6 AA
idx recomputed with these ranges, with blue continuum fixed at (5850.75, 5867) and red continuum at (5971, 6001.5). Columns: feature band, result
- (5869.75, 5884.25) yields 0.6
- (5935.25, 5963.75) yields 0.4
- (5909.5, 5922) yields 0.0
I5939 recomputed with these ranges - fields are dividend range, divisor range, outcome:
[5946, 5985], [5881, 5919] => 1.36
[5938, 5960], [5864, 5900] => 1.34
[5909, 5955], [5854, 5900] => 1.25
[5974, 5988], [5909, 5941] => 1.03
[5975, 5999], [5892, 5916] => 1.34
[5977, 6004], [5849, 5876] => 1.07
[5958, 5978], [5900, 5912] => 1.15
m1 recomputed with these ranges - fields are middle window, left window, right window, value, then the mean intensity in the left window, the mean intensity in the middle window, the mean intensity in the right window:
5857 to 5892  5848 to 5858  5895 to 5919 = 3.3 AA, 12.6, 10.8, 10.7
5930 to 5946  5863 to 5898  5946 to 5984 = -0.8 AA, 9.67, 12.6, 13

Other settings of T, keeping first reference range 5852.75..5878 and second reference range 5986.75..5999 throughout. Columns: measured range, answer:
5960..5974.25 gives -0.01 mag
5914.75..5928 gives 0.02 mag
